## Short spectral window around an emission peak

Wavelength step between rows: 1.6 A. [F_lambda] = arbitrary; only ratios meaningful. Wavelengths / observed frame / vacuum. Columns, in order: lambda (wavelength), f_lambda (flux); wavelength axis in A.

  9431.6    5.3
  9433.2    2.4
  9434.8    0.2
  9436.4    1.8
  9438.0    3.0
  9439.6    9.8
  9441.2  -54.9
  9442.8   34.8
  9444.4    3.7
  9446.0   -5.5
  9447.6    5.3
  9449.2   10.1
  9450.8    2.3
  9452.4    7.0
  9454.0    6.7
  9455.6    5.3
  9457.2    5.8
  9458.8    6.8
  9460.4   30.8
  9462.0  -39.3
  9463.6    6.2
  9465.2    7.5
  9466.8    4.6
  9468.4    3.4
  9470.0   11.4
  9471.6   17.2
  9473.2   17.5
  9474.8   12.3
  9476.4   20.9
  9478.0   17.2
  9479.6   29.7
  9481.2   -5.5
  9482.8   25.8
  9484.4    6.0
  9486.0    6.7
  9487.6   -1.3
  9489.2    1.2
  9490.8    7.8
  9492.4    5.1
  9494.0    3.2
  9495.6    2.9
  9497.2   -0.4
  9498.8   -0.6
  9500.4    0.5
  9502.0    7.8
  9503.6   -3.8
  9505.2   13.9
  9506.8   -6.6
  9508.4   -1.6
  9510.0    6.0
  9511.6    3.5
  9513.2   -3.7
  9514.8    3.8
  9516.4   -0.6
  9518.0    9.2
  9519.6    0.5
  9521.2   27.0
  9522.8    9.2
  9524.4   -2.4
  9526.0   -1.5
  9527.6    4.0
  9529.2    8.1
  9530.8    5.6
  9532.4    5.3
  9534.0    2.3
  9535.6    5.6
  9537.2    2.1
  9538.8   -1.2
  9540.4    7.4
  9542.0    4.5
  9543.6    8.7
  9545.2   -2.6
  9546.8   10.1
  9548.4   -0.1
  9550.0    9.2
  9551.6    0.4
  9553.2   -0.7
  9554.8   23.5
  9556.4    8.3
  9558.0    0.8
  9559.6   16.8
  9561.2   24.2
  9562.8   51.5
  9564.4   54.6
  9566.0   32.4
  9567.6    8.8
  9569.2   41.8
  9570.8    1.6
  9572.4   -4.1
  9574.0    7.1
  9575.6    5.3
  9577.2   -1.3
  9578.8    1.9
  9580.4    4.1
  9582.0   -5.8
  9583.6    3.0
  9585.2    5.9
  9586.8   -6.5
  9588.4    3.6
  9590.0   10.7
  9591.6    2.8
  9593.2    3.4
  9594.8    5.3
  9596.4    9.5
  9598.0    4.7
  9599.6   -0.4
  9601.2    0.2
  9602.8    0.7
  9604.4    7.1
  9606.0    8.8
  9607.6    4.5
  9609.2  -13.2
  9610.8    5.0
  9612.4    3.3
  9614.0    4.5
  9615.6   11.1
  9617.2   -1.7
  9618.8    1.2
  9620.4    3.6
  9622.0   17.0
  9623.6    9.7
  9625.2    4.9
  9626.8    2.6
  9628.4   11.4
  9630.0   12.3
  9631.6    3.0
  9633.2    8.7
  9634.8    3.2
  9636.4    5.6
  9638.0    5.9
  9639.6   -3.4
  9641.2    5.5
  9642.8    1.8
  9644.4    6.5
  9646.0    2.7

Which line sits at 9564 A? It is [O III]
